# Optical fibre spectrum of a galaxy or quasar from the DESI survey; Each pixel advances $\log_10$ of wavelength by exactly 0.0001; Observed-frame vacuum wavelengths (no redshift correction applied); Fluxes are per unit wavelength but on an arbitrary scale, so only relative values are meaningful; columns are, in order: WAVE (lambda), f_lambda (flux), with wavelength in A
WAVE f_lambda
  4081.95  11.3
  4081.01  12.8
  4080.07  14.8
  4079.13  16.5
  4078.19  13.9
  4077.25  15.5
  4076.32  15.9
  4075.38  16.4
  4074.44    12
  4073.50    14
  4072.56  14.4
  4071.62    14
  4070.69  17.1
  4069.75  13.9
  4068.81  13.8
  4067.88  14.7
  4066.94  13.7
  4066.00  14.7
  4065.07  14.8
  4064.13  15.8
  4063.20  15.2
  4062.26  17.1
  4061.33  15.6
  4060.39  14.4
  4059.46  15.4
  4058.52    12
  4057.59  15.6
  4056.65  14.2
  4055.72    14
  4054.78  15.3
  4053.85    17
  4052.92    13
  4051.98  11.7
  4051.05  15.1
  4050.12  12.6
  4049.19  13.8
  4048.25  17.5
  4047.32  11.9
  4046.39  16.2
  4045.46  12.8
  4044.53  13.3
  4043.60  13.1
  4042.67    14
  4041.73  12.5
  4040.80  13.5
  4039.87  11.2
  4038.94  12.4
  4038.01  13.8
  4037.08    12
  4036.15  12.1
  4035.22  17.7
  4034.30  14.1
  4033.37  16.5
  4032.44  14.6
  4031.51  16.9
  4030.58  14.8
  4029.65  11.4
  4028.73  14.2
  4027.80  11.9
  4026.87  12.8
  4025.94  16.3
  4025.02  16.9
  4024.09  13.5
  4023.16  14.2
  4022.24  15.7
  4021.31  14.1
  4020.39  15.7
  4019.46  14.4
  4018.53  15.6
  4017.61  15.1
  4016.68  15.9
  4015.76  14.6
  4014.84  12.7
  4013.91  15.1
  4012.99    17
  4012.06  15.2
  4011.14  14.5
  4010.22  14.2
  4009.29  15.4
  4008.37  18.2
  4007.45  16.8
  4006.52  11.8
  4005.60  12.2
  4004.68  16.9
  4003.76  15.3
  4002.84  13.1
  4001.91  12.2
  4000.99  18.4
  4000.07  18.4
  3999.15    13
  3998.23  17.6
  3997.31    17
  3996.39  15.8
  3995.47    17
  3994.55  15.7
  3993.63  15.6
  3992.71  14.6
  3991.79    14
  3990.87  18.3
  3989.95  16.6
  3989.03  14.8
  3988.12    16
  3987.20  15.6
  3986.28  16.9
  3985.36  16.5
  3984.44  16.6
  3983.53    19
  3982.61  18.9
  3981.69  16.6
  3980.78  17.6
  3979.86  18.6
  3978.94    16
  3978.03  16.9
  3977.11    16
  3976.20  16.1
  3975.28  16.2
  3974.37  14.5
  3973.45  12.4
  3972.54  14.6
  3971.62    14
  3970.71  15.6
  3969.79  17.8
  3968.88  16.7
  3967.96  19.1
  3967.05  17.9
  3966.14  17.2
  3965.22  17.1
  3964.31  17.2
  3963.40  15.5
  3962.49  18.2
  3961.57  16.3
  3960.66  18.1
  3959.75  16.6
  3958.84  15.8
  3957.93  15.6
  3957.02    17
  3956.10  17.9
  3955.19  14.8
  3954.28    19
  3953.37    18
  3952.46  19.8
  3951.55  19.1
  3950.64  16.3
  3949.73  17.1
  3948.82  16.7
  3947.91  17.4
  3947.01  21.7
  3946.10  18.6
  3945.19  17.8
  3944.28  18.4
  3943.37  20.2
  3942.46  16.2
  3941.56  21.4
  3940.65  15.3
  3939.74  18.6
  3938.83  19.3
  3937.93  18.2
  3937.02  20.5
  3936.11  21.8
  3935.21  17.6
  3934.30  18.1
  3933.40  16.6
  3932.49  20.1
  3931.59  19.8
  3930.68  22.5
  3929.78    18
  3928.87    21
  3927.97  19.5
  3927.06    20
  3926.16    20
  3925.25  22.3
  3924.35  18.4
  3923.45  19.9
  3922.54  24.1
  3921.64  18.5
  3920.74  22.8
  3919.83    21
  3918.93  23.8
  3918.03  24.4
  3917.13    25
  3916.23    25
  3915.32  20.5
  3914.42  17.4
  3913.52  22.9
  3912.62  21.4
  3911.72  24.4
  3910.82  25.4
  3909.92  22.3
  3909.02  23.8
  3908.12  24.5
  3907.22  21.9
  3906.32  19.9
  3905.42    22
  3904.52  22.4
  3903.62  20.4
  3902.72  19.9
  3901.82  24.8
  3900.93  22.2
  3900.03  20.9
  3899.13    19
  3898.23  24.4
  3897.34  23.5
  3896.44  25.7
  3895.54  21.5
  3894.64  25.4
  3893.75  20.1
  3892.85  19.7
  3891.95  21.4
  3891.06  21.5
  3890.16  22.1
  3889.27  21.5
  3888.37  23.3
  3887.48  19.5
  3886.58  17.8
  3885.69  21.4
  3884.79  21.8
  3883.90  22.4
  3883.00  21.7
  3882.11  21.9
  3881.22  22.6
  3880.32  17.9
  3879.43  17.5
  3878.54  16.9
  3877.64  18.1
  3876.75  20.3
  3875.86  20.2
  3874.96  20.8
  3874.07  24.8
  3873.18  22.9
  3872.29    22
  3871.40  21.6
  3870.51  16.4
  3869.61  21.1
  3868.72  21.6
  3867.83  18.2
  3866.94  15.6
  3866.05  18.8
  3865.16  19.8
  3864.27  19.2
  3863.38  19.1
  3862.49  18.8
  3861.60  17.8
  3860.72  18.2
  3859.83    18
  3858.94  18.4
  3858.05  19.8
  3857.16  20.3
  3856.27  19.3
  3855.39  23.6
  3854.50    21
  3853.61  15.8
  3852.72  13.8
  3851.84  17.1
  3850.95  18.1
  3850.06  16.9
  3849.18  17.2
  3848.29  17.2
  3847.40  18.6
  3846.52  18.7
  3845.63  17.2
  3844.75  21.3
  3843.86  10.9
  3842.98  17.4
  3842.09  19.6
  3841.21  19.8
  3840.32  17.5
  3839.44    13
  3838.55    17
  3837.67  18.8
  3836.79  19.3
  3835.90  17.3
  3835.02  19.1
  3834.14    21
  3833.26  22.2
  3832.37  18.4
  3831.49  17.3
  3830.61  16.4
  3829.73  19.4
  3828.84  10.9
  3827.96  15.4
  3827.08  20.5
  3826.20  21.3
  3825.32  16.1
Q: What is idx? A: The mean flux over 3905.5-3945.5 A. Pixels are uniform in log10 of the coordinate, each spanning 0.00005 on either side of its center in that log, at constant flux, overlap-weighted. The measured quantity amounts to 20.7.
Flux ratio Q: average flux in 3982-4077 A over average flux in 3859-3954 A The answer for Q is 0.7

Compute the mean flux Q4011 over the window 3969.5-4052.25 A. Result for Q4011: 15.1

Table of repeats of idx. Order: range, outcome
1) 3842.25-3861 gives 18.1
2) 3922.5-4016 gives 17.1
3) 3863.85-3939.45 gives 21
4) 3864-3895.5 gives 20.5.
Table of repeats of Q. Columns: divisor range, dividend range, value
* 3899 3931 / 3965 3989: 0.76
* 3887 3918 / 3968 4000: 0.73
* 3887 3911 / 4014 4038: 0.66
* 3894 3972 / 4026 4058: 0.70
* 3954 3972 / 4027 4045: 0.81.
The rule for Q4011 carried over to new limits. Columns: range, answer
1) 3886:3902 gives 21.9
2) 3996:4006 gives 15.5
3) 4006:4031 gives 14.7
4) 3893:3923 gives 22.4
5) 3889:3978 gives 19.6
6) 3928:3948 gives 19.1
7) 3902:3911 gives 22.2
